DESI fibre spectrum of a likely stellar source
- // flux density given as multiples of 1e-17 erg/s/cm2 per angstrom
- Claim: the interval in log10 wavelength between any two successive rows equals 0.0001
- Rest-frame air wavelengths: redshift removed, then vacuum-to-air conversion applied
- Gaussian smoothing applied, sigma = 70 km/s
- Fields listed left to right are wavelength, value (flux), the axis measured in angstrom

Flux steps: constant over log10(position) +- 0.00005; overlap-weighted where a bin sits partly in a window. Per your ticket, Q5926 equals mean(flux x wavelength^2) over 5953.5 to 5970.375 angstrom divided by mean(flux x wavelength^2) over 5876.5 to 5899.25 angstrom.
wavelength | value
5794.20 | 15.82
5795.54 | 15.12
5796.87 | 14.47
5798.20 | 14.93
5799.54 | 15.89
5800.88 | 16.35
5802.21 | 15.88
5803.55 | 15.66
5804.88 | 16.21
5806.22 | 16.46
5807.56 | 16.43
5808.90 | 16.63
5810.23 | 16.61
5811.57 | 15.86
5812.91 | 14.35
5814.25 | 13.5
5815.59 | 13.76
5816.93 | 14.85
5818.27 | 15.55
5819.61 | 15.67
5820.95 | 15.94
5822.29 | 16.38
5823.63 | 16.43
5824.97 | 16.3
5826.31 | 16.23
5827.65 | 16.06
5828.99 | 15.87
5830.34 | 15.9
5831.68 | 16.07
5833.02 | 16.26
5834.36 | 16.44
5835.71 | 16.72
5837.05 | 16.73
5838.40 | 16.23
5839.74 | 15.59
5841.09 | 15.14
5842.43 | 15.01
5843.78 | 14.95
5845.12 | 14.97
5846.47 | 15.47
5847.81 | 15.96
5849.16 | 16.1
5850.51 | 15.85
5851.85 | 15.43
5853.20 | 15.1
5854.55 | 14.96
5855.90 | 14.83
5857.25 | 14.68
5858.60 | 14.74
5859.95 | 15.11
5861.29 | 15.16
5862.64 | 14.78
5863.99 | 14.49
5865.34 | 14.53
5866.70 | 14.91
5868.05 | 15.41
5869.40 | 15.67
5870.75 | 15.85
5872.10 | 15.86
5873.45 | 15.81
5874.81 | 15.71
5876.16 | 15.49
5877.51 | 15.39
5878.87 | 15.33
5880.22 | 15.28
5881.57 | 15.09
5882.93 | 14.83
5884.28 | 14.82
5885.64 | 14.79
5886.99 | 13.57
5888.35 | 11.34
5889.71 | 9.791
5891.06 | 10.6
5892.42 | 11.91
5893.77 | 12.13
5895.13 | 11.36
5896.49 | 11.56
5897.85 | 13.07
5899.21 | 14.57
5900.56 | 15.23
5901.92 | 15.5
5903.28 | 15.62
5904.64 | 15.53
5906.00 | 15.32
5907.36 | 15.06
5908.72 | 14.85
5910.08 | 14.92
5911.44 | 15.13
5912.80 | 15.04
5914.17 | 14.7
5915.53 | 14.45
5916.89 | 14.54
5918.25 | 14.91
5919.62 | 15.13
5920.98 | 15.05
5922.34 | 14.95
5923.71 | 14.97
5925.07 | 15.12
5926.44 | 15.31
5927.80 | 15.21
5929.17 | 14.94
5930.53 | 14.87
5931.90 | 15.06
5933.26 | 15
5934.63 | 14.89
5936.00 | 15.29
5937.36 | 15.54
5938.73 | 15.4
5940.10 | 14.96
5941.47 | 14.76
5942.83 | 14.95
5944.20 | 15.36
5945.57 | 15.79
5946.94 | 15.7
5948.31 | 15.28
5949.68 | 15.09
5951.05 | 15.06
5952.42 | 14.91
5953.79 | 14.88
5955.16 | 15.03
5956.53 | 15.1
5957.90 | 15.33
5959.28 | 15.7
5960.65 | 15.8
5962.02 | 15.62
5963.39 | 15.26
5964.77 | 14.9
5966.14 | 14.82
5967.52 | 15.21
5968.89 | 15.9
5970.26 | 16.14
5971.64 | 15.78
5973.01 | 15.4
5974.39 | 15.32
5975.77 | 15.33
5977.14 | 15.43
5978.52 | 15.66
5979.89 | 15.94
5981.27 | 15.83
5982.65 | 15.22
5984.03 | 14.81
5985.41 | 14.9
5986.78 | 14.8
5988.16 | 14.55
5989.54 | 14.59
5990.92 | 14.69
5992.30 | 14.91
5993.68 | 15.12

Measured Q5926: 1.2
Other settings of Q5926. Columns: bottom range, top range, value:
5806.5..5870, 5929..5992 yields 1.02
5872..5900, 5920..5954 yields 1.13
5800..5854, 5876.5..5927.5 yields 0.93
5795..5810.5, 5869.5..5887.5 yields 0.99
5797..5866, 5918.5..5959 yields 1.01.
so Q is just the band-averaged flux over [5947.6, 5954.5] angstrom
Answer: 15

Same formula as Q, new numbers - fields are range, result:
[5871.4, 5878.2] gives 15.6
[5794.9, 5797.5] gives 14.8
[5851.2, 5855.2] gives 15.1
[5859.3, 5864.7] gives 14.9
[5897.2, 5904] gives 14.8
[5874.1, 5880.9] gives 15.4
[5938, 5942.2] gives 15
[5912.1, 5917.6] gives 14.7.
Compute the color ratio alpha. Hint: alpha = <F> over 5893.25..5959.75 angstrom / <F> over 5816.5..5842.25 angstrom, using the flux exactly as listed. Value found 0.93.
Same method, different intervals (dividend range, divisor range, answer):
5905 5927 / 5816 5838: 0.93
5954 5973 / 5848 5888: 1.02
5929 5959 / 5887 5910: 1.13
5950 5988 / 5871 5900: 1.11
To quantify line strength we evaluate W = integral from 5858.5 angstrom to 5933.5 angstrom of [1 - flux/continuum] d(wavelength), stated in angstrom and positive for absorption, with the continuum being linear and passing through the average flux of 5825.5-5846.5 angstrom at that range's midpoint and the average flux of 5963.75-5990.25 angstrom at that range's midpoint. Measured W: 5.11 angstrom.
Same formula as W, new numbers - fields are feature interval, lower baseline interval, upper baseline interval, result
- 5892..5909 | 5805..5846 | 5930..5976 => 1.6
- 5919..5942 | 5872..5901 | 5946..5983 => -0.6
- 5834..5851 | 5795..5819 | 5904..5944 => -0.5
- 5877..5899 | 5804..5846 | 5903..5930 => 3.0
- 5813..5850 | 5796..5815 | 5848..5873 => -0.6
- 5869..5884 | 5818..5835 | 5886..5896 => -3.4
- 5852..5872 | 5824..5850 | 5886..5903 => -0.8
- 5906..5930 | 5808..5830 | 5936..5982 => 0.7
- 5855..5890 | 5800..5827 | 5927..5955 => 1.5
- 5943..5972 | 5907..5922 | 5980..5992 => -0.8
